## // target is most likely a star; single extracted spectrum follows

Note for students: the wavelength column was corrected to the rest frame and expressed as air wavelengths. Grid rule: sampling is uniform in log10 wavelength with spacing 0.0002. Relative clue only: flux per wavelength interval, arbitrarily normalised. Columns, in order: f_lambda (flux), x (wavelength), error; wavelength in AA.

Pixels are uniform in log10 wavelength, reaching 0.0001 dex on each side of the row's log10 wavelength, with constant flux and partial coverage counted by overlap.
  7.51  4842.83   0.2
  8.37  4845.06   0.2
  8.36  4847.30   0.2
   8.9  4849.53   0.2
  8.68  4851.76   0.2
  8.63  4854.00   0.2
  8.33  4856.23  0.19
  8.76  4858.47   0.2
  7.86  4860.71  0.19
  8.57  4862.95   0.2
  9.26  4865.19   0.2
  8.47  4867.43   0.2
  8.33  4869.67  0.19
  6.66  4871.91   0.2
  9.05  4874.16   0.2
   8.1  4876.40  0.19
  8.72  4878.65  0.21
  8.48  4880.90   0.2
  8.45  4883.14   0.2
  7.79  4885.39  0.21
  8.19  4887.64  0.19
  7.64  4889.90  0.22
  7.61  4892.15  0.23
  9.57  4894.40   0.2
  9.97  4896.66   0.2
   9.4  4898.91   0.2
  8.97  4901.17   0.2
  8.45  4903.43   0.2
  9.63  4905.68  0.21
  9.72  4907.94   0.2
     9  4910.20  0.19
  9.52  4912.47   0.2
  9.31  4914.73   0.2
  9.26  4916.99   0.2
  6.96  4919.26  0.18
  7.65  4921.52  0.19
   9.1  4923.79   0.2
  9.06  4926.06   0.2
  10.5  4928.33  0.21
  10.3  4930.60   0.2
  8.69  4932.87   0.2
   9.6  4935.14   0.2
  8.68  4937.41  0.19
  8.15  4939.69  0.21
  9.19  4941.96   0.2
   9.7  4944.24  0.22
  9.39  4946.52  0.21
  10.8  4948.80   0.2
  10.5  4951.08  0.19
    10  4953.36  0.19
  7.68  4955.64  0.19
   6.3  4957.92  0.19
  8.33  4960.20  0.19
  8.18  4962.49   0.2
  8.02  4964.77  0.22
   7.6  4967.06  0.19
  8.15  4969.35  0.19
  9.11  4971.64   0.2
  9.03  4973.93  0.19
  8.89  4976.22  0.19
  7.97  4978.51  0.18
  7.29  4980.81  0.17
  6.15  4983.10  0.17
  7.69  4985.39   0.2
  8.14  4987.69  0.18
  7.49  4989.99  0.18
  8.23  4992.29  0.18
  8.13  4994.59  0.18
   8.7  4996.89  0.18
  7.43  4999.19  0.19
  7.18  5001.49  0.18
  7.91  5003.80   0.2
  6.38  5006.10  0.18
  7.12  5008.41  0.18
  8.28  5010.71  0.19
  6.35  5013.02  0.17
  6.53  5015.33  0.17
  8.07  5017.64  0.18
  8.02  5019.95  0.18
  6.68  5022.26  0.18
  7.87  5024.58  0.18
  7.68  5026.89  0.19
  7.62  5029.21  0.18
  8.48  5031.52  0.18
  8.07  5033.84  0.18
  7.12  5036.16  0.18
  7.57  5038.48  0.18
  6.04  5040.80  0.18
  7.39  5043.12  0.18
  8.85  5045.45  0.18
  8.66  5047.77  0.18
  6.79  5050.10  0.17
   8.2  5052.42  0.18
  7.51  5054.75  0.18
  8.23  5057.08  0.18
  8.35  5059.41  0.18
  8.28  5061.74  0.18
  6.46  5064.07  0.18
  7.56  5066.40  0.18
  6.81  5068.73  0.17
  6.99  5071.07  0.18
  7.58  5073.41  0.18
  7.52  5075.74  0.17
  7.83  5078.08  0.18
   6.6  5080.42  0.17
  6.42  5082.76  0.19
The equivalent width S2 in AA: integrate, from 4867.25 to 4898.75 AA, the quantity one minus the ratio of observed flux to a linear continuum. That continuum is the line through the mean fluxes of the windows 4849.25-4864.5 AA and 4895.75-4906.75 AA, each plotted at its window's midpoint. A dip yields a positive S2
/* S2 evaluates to 2.1 AA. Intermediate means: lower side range 8.53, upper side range 9.28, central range 8.39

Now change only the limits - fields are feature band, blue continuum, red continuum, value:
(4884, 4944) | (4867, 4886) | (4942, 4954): 1.43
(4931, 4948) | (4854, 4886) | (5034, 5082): -2.31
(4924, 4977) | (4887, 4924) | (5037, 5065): -2.96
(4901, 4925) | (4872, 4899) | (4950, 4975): -1.14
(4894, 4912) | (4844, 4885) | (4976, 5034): -2.48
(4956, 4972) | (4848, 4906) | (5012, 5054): 0.21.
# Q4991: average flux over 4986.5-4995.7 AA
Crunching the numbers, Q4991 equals 7.99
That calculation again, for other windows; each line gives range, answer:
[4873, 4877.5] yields 8.56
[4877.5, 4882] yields 8.59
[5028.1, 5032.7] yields 8.06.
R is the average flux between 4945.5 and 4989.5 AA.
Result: 8.36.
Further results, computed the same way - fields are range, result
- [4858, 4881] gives 8.37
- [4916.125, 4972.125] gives 8.83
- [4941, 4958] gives 9.37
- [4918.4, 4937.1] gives 9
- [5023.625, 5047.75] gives 7.71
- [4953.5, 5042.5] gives 7.69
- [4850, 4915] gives 8.65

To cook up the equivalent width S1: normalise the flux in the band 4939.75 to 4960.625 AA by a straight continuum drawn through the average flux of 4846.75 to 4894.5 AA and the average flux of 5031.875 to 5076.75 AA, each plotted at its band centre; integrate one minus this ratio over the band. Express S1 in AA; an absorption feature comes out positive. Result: -2.7 AA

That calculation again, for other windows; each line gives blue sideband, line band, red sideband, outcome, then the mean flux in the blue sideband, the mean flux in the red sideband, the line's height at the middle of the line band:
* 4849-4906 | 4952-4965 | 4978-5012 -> -0.4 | 8.54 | 7.59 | 7.89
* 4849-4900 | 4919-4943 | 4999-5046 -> -2.6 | 8.49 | 7.44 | 8.09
